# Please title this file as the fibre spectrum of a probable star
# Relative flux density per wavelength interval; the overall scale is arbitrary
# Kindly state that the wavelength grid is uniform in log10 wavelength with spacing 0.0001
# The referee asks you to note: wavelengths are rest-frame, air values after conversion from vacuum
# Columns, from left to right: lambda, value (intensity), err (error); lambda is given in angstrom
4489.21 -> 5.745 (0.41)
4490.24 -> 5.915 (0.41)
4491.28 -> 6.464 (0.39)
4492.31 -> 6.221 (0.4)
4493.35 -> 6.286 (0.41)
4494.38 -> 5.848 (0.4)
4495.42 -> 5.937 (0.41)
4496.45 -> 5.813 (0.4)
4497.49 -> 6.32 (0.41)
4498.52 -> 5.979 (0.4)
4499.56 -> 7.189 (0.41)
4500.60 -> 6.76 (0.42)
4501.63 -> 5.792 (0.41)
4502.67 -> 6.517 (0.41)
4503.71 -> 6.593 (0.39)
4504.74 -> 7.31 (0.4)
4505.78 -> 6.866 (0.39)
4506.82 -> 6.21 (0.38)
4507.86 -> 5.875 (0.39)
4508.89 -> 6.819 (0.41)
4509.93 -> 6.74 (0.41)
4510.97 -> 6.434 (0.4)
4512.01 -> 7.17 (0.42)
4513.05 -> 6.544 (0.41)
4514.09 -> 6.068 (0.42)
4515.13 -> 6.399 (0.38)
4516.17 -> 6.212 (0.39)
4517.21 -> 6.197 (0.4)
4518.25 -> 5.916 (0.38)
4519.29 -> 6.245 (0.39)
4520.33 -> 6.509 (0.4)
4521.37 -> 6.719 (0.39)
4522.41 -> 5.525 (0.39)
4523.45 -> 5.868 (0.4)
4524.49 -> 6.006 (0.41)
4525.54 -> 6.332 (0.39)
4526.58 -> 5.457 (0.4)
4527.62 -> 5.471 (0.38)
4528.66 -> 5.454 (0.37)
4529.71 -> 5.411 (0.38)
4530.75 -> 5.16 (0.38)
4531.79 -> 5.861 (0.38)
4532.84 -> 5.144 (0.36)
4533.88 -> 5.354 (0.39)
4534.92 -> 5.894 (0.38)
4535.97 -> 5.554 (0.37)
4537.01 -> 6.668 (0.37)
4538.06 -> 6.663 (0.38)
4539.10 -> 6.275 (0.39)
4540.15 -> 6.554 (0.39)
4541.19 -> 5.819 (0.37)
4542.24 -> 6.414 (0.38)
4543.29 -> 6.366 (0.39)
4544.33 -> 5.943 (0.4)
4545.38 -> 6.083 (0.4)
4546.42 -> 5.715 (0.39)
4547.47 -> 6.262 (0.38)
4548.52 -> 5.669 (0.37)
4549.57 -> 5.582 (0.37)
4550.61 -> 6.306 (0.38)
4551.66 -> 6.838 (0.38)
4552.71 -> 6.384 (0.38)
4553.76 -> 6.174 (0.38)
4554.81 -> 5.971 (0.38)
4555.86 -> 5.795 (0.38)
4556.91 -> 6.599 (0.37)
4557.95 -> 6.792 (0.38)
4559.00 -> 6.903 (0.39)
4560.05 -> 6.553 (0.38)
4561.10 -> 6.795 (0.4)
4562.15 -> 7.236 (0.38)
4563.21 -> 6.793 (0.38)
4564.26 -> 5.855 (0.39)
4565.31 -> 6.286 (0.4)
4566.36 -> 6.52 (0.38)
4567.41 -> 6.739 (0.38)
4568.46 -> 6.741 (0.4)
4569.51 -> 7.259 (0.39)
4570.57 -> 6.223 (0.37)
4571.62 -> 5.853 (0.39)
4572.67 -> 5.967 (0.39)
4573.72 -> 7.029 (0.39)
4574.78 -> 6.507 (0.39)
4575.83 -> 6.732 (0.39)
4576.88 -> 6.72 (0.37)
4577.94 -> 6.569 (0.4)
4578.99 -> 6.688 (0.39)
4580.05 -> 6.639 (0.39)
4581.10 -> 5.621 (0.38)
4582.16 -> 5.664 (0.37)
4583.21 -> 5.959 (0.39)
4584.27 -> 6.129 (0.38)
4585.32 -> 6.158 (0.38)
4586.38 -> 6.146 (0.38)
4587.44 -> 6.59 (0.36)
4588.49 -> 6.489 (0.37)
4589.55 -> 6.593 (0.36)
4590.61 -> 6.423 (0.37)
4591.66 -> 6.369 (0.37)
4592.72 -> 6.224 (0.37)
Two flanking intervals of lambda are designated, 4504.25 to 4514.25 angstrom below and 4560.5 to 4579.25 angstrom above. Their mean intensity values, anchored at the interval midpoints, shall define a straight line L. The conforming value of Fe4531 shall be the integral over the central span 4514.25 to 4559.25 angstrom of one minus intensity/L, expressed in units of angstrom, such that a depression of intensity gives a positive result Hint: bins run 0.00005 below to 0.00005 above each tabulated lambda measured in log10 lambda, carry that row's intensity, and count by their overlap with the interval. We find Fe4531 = 3.7 angstrom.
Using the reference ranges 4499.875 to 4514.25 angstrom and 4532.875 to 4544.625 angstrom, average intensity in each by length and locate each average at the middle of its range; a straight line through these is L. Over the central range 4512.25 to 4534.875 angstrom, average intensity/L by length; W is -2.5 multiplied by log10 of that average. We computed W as 0.07 mag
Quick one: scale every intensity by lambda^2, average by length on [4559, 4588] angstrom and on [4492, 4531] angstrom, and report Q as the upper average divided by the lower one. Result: 1.07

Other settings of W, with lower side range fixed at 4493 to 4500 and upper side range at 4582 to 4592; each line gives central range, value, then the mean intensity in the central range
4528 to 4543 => 0.06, 5.88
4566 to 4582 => -0.04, 6.5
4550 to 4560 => -0.03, 6.42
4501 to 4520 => -0.04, 6.44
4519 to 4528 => 0.03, 6.02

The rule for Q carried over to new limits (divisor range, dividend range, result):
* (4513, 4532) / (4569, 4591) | 1.10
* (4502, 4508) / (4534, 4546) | 0.95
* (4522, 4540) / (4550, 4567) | 1.13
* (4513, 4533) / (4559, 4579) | 1.14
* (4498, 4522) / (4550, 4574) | 1.03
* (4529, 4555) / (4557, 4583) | 1.10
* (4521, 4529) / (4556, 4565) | 1.15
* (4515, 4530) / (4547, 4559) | 1.06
